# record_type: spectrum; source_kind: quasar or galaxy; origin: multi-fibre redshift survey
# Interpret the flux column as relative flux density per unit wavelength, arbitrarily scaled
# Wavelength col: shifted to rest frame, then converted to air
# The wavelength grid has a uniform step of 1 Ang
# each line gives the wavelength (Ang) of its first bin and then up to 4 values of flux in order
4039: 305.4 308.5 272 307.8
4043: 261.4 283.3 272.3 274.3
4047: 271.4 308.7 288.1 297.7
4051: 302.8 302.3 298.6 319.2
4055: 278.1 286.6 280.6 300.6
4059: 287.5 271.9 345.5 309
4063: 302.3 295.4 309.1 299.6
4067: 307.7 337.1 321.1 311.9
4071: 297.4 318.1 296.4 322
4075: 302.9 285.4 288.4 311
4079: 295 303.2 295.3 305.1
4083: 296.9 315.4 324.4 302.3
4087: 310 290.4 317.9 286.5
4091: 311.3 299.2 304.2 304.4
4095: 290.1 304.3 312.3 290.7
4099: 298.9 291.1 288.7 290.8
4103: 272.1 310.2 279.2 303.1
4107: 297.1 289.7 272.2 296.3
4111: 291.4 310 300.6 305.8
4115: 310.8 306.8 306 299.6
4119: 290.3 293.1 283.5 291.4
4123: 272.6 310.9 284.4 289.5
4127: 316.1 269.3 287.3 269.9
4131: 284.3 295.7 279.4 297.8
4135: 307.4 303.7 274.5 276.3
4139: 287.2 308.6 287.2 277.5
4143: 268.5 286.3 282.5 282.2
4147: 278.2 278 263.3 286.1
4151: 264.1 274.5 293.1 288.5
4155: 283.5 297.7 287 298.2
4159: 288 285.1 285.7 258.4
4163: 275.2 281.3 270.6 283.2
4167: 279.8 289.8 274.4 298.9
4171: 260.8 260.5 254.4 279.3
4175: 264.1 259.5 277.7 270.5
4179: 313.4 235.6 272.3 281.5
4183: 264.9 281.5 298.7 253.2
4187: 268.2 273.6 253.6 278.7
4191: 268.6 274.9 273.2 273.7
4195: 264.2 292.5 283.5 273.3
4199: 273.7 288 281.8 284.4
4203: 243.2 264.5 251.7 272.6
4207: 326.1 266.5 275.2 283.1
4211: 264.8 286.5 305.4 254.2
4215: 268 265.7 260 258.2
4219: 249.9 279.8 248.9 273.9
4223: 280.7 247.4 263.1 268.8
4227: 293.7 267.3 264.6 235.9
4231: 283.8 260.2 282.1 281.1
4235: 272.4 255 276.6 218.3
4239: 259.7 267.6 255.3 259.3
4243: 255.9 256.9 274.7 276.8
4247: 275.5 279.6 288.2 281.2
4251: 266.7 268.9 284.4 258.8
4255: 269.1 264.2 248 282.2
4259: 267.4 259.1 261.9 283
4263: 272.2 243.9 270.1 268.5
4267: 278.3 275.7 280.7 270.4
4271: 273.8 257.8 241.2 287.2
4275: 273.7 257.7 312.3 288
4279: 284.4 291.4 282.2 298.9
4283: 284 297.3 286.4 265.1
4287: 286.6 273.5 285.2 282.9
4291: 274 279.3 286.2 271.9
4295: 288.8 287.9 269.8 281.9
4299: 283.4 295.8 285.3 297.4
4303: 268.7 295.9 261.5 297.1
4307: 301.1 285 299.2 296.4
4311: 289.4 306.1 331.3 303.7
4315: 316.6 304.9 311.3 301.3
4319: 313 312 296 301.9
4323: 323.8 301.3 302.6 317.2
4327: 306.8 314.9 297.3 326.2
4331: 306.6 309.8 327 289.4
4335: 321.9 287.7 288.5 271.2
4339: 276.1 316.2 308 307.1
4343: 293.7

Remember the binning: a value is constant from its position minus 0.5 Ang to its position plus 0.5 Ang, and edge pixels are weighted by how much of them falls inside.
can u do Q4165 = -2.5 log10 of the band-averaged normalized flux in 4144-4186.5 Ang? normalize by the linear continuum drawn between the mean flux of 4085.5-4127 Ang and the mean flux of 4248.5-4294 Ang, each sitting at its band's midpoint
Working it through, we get 0.044 mag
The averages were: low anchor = 297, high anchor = 275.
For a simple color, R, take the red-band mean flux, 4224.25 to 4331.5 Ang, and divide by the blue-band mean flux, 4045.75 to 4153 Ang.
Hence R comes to 0.95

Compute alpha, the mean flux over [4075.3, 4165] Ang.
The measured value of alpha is 292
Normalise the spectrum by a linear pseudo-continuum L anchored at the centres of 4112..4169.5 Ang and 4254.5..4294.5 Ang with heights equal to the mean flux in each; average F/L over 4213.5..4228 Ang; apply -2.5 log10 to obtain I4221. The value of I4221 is 0.06 mag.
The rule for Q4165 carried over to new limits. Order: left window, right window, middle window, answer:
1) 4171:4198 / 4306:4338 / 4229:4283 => 0.07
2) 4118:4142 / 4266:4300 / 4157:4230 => 0.05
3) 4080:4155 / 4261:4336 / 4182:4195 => 0.08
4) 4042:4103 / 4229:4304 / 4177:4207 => 0.04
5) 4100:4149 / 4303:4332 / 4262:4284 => 0.09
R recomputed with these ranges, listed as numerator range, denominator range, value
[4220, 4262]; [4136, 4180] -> 0.96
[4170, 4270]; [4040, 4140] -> 0.91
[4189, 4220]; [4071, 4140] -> 0.92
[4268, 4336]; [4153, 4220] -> 1.06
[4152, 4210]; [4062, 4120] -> 0.92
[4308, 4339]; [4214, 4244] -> 1.16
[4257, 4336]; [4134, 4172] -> 1.02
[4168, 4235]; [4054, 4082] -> 0.90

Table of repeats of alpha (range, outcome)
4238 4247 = 261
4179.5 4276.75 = 270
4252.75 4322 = 283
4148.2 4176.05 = 278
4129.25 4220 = 277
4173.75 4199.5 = 273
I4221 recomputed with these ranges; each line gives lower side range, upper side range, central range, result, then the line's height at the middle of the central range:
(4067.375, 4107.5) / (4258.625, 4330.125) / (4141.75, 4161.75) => 0.06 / 298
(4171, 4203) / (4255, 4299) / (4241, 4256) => 0.02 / 275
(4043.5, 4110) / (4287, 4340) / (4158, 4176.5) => 0.08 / 298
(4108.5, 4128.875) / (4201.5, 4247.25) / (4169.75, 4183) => 0.04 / 280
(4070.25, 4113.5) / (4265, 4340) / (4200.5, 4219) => 0.09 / 295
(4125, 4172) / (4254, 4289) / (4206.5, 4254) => 0.03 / 278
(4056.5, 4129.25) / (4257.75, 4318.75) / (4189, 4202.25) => 0.06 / 291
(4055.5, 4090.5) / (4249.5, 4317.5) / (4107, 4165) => 0.03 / 297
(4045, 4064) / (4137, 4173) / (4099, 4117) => -0.03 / 287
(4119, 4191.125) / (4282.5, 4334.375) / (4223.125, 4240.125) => 0.09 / 288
